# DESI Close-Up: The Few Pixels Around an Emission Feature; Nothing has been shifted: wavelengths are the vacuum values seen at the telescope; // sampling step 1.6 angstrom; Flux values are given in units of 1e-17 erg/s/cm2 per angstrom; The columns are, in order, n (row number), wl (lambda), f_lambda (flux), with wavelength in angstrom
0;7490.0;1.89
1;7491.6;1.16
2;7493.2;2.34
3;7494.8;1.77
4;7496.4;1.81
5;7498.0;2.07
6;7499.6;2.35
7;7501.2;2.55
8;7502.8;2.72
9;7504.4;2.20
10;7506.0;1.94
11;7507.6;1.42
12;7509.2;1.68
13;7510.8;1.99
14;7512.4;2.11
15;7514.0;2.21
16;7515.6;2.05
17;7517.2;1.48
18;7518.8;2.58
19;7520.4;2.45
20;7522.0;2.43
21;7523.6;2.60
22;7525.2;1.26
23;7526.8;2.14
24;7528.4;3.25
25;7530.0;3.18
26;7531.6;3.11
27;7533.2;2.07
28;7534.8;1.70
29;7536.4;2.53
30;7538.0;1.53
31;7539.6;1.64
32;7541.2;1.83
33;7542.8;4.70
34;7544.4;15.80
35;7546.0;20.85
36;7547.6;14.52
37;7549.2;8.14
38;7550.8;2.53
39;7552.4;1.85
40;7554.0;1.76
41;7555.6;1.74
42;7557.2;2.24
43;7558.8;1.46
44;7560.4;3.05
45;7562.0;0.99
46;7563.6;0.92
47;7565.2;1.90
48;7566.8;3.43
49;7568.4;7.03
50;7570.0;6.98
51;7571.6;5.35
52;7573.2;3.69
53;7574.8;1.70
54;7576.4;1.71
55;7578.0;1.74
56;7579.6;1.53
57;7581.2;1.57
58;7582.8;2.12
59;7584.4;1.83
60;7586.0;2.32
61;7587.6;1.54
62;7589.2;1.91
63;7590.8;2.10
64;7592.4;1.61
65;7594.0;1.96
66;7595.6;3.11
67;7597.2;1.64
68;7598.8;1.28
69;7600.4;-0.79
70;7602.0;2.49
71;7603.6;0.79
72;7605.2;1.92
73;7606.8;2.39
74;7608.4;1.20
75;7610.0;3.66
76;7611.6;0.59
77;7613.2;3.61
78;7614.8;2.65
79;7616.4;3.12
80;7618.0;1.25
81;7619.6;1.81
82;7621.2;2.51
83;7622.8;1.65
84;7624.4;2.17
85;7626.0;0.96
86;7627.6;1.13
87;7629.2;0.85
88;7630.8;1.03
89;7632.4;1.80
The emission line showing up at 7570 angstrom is [N II] 6583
